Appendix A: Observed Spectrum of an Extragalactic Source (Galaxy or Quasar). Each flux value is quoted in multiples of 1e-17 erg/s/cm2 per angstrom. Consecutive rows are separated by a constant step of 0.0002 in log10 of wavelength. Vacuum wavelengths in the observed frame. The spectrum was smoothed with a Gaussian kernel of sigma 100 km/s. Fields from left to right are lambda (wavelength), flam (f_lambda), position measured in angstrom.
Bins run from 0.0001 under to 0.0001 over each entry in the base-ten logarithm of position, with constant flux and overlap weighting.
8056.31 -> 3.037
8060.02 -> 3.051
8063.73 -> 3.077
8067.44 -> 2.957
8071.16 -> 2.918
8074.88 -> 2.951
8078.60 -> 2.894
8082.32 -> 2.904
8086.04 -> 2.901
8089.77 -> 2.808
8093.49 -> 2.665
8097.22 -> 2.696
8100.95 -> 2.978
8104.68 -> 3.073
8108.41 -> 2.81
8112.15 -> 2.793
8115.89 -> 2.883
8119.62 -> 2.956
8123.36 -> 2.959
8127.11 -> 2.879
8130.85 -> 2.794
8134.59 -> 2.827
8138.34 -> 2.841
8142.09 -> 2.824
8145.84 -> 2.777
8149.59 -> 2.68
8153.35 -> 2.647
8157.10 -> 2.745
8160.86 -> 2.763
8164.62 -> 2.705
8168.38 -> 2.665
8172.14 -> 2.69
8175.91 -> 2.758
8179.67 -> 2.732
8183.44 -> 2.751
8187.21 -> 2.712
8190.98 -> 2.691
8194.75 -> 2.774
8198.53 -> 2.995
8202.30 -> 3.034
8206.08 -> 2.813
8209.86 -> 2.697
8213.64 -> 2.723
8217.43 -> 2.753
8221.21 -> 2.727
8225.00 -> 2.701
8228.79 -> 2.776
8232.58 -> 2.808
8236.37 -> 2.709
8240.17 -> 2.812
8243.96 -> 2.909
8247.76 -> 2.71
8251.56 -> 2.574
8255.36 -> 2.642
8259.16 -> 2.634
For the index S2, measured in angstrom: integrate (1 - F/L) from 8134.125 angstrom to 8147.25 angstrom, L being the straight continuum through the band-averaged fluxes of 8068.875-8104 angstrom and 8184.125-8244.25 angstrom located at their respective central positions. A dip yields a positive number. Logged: 0.1 angstrom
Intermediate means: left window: 2.87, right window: 2.79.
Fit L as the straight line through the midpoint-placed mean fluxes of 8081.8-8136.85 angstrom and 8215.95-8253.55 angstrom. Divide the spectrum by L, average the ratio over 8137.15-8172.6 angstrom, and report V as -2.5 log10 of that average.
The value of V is 0.03 mag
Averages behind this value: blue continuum 2.86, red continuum 2.75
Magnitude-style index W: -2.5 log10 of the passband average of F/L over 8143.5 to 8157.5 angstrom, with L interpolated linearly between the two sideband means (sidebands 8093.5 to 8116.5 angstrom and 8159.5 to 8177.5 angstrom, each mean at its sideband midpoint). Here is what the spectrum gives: 0.02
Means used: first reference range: 2.85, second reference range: 2.71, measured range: 2.71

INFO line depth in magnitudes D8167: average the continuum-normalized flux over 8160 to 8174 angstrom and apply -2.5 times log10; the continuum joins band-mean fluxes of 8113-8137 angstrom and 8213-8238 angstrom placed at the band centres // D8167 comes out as 0.05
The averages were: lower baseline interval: 2.88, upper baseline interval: 2.74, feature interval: 2.7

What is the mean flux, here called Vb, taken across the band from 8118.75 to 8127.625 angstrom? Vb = 2.93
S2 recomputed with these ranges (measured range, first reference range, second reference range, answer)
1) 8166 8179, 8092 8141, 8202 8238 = 0.5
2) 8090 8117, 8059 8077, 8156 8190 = 0.5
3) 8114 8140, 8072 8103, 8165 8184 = -0.8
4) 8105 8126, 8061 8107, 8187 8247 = -0.1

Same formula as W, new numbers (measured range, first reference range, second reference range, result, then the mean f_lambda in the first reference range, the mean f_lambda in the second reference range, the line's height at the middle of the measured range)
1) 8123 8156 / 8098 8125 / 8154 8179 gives 0.01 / 2.91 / 2.72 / 2.81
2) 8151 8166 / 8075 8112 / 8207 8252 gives 0.04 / 2.86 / 2.75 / 2.81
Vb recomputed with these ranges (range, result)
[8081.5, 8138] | 2.86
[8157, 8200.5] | 2.75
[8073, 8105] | 2.87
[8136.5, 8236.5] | 2.76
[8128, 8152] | 2.79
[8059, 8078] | 2.98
